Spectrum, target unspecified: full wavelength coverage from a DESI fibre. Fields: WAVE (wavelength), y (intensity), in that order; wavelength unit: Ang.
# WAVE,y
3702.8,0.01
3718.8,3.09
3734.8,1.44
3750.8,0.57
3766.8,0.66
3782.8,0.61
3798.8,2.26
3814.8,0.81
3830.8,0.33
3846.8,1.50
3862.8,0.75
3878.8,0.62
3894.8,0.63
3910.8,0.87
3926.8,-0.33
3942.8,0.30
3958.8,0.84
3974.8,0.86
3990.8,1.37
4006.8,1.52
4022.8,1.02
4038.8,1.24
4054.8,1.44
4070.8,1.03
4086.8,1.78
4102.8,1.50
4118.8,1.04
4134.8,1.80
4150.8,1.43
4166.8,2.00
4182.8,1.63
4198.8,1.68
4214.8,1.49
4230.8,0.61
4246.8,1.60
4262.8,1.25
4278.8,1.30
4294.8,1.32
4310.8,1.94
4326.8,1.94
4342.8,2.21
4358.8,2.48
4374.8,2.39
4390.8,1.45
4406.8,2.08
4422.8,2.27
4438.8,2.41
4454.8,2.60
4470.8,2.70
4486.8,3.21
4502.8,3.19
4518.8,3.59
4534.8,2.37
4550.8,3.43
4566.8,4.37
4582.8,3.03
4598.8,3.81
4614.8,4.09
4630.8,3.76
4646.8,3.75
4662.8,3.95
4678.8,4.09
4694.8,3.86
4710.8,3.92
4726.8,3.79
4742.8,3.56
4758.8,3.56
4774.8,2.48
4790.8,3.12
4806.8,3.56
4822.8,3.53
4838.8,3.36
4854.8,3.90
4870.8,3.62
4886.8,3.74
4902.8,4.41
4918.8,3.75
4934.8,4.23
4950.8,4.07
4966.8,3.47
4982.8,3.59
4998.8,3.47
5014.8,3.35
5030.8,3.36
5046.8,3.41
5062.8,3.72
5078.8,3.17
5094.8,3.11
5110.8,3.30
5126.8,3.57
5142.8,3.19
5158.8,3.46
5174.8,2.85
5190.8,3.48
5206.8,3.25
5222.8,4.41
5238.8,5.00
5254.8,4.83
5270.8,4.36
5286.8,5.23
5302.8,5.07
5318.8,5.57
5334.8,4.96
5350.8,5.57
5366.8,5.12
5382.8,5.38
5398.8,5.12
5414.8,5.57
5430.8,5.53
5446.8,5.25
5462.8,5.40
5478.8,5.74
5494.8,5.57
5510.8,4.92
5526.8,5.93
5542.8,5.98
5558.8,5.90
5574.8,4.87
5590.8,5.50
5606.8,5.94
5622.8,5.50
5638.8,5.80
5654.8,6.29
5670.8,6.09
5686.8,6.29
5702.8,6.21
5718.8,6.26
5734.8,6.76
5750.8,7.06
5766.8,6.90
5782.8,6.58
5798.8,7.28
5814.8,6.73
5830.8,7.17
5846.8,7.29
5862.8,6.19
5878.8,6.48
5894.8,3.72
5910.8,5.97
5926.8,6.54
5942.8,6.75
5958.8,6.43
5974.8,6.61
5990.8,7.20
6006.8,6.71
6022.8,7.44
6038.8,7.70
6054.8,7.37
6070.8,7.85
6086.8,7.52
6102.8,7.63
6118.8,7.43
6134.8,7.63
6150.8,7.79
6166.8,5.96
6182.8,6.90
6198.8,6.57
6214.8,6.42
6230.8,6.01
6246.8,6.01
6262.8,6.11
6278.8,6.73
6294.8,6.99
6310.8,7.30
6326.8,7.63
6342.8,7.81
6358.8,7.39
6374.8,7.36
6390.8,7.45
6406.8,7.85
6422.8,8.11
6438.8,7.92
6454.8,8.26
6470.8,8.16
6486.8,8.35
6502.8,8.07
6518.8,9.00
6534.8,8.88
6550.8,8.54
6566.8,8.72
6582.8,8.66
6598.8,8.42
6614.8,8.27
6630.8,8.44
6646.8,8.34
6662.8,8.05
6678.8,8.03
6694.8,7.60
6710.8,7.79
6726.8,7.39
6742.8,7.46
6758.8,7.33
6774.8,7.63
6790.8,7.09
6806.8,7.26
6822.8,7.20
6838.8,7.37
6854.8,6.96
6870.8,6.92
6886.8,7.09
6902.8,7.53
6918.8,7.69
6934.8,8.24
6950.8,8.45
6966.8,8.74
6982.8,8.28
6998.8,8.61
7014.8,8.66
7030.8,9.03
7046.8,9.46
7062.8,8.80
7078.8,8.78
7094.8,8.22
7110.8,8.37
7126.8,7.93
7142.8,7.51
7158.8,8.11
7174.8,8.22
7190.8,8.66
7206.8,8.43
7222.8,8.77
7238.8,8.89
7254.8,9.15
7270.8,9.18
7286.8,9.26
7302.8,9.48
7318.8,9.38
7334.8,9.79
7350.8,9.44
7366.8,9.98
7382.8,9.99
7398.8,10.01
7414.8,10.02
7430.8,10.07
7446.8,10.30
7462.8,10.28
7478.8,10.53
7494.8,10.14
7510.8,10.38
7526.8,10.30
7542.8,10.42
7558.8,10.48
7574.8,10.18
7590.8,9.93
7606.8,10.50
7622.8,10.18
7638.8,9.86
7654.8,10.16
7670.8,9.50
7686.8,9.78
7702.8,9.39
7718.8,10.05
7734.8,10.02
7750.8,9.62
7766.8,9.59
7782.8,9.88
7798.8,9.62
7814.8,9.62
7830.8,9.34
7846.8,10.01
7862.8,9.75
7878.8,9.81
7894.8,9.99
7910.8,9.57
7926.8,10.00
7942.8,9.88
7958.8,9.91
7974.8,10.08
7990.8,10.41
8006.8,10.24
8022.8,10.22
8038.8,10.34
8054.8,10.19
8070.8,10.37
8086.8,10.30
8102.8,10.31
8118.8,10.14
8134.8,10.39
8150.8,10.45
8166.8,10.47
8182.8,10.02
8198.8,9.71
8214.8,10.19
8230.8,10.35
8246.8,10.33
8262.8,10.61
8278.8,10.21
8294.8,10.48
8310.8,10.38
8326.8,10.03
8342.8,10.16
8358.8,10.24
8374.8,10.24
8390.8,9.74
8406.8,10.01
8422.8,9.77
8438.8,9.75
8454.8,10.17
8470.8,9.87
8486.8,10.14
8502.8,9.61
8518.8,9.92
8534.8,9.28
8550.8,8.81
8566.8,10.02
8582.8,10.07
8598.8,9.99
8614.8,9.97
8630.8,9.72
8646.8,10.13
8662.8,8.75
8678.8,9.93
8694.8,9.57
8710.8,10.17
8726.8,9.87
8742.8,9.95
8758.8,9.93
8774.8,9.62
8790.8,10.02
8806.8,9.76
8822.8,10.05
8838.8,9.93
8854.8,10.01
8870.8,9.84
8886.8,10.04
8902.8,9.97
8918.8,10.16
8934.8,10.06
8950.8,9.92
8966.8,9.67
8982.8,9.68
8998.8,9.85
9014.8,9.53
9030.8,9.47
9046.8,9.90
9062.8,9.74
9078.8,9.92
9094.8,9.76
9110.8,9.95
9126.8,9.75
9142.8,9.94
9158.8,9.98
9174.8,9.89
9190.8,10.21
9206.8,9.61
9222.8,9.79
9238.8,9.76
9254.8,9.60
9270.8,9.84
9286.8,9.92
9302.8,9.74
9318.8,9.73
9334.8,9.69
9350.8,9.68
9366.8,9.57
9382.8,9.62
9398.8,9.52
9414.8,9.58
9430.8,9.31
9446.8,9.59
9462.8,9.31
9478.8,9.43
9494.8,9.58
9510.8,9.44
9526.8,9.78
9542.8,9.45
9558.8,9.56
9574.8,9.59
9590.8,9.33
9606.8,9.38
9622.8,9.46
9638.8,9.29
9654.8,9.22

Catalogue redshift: 0.000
